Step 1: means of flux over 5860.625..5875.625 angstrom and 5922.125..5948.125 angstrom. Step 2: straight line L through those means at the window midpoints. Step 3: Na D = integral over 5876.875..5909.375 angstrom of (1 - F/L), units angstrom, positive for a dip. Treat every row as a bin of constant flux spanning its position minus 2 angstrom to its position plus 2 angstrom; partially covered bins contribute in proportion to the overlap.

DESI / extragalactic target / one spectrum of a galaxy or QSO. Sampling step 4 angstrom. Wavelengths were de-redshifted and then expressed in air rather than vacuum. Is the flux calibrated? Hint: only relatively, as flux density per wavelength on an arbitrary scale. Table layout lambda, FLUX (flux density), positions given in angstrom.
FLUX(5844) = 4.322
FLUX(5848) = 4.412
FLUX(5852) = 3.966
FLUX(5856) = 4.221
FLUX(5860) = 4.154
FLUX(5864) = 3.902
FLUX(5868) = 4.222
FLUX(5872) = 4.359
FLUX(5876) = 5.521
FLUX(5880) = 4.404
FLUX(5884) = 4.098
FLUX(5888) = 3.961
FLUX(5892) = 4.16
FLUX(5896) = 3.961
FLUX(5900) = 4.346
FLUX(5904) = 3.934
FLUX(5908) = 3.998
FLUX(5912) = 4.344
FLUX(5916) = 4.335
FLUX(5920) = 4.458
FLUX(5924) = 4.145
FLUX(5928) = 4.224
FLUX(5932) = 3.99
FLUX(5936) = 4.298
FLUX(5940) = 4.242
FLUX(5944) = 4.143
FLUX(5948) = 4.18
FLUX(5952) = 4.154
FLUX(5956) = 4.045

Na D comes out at 0.8 angstrom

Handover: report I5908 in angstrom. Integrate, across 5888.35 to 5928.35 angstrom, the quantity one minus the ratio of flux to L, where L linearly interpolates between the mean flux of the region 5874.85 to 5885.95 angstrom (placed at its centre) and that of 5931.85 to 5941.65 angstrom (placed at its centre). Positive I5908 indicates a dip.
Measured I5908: 2.1 angstrom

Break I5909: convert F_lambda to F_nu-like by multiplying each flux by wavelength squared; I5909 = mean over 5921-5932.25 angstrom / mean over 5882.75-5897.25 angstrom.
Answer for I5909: 1.04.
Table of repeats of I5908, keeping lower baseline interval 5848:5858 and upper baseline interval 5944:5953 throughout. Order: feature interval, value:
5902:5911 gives 0.33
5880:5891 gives 0.13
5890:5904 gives 0.12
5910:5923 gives -0.62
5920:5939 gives -0.17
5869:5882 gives -1.75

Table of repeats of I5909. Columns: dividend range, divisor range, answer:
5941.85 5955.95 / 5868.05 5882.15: 0.91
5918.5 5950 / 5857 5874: 1.03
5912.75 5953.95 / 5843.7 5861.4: 1.03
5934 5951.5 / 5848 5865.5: 1.06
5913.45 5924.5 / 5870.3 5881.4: 0.92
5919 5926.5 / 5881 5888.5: 1.06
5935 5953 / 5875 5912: 1.01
